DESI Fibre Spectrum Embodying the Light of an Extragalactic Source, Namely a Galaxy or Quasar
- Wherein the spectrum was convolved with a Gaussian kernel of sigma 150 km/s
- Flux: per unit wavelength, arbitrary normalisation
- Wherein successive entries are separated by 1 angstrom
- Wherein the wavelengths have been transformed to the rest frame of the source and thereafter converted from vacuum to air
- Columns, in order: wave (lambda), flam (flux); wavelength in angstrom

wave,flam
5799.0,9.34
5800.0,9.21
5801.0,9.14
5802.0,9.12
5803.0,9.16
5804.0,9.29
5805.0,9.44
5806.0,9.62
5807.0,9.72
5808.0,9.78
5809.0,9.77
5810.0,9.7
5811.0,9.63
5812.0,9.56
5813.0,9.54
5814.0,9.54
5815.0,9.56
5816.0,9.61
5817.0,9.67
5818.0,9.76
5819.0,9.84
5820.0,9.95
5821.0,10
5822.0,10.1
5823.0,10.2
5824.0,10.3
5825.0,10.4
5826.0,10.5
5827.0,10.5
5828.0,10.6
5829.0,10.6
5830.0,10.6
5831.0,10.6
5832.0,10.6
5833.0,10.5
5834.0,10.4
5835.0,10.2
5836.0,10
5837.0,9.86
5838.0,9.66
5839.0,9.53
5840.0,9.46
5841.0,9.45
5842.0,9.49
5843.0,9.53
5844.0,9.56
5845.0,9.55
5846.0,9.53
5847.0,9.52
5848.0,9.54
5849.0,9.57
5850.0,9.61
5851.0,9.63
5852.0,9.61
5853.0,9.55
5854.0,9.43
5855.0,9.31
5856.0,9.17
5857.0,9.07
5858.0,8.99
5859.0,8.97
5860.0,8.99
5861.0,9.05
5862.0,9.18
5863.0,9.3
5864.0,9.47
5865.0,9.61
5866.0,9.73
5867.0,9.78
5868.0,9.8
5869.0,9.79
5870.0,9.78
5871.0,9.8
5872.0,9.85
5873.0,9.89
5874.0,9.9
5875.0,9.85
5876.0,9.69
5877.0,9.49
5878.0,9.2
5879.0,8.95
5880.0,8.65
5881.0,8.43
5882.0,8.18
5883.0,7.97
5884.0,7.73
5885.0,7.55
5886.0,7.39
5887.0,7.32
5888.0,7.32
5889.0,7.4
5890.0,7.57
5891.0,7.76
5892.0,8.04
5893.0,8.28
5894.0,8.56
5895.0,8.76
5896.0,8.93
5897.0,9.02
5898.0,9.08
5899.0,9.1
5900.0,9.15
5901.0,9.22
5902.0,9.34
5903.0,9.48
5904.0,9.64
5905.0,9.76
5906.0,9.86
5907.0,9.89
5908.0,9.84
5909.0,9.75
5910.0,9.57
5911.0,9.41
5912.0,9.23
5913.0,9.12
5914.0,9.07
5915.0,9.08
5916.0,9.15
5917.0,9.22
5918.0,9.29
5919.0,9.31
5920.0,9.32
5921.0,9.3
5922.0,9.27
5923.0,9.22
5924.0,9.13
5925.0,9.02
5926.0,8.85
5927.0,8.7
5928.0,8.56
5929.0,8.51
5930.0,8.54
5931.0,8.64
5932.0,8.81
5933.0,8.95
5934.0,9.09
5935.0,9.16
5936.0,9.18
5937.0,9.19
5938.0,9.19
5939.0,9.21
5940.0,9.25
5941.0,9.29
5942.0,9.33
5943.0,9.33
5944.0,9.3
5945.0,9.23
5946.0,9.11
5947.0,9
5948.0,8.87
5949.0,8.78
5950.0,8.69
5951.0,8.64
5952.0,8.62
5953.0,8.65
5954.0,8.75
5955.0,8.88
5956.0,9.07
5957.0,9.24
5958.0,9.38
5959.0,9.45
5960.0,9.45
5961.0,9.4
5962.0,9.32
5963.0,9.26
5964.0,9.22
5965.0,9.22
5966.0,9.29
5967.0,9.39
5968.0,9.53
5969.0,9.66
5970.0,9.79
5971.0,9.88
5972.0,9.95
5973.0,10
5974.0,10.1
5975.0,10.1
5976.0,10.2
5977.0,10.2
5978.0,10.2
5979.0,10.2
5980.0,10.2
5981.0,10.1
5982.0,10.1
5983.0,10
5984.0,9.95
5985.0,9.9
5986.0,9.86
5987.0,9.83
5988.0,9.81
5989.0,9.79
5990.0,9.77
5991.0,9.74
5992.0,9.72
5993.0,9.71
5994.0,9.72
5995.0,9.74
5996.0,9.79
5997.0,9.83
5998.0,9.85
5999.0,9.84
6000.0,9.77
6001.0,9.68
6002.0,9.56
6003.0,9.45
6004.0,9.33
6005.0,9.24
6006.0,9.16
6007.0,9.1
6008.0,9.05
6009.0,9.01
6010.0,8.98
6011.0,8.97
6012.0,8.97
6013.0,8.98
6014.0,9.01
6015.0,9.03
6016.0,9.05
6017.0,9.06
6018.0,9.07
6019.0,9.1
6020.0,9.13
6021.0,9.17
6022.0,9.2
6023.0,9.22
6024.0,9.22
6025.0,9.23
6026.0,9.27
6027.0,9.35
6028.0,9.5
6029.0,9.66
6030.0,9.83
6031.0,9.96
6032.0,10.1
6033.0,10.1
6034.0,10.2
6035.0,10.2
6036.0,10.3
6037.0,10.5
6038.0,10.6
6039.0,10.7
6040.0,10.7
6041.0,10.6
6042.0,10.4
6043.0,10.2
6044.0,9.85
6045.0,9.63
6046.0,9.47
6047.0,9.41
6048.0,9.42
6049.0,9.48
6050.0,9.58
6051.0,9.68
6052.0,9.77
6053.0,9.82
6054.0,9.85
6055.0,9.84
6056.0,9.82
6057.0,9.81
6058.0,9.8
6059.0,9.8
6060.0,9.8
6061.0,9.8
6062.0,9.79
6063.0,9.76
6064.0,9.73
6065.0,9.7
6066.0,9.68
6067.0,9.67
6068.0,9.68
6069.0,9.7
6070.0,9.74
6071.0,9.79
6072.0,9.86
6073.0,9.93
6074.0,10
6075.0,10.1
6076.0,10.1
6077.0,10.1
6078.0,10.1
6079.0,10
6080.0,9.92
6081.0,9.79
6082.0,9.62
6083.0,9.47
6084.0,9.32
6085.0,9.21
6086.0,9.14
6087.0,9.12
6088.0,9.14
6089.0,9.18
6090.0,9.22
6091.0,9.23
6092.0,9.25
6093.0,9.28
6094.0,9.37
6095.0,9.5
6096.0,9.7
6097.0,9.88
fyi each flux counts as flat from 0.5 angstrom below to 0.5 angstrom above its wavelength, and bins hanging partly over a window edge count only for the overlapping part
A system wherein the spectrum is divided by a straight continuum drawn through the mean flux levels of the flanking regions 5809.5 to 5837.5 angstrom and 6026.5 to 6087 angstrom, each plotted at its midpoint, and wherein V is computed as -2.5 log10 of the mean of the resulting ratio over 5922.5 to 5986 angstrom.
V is 0.07 mag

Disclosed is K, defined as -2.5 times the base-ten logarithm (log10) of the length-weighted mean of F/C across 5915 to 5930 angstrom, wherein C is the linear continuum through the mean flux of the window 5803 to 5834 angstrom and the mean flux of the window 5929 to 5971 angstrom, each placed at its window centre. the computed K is 0.03 mag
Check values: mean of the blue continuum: 9.98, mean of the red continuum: 9.13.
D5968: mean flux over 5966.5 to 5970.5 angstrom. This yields 9.59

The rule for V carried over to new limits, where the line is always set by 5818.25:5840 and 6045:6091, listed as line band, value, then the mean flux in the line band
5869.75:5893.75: 0.18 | 8.57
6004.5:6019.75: 0.09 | 9.05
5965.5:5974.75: 0.02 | 9.74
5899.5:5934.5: 0.09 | 9.21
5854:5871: 0.08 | 9.39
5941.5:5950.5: 0.10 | 9.07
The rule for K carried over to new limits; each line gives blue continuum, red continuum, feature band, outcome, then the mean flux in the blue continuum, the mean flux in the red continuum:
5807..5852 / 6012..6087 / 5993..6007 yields 0.02 mag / 9.89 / 9.71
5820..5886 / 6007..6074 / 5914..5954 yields 0.07 mag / 9.58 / 9.65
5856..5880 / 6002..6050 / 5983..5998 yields -0.03 mag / 9.46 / 9.56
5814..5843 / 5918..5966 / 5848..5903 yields 0.08 mag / 10.1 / 9.07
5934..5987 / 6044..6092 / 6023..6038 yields -0.03 mag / 9.45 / 9.67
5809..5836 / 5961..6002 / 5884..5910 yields 0.14 mag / 10.1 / 9.8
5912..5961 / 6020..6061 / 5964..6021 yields -0.02 mag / 9.06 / 9.82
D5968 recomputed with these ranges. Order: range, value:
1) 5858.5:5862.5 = 9.05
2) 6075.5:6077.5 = 10.1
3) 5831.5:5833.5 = 10.6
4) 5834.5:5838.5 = 9.93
